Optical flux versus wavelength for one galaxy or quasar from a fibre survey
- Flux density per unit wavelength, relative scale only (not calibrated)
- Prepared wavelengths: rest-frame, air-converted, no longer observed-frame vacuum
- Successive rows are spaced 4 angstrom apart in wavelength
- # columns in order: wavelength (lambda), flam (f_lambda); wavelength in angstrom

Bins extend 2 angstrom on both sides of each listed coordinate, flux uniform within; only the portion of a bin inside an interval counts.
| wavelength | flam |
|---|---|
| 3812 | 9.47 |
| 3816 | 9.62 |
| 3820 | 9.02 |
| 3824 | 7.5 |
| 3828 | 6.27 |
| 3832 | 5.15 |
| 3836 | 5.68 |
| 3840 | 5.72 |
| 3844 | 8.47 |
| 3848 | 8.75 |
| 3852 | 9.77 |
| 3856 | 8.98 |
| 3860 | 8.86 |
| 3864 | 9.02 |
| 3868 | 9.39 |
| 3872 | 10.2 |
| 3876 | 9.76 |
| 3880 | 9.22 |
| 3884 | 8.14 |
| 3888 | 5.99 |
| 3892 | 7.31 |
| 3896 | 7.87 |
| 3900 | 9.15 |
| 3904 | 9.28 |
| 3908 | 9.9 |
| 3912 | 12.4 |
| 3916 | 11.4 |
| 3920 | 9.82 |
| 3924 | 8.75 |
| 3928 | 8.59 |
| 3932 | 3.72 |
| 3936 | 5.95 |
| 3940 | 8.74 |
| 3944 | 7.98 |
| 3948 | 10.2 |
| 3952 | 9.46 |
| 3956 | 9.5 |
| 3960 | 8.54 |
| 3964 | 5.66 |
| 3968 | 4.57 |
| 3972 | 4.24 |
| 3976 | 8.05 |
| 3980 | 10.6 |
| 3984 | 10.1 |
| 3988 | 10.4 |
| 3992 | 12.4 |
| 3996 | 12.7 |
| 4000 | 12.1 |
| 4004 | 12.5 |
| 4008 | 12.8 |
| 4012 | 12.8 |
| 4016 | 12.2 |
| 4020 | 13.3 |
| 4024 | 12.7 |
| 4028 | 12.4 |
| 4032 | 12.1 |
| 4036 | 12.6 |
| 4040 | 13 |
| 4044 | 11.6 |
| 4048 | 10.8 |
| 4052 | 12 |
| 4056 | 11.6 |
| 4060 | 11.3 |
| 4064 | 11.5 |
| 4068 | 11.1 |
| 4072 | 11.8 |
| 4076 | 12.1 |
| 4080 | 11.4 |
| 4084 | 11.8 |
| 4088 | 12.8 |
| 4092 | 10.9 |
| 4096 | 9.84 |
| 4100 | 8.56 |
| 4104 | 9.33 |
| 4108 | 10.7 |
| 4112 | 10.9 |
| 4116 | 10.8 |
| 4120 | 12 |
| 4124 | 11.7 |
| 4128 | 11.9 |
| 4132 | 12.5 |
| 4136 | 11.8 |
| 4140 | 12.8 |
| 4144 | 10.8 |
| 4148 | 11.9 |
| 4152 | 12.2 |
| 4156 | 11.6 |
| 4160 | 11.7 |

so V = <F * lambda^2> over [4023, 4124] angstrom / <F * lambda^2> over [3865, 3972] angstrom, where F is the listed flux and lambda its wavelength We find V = 1.5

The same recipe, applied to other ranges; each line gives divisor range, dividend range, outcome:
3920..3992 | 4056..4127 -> 1.46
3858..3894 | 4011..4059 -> 1.53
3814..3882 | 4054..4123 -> 1.50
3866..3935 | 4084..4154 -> 1.42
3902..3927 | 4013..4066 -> 1.26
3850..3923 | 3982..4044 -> 1.41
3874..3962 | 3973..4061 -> 1.42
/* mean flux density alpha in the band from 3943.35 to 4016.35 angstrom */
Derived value 9.81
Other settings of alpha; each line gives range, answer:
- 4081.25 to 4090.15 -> 12.2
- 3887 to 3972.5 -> 8.23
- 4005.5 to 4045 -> 12.6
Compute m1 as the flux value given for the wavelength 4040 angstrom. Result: 13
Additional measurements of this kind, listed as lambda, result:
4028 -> 12.4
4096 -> 9.84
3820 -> 9.02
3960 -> 8.54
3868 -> 9.39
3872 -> 10.2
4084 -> 11.8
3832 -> 5.15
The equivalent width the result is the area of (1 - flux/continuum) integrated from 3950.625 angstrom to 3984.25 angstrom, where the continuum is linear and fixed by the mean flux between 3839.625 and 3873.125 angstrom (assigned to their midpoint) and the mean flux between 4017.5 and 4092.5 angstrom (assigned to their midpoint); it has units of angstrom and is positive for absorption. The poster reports 9.2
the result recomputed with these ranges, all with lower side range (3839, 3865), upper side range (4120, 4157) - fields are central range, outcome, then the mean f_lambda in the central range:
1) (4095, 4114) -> 2.74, 9.87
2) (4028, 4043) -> -2.45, 12.5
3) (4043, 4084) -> -1.78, 11.5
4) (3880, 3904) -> 2.95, 7.95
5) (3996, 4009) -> -2.68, 12.5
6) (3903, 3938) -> 1.91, 8.86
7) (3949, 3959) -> 0.33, 9.46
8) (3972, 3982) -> 1.74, 8.31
